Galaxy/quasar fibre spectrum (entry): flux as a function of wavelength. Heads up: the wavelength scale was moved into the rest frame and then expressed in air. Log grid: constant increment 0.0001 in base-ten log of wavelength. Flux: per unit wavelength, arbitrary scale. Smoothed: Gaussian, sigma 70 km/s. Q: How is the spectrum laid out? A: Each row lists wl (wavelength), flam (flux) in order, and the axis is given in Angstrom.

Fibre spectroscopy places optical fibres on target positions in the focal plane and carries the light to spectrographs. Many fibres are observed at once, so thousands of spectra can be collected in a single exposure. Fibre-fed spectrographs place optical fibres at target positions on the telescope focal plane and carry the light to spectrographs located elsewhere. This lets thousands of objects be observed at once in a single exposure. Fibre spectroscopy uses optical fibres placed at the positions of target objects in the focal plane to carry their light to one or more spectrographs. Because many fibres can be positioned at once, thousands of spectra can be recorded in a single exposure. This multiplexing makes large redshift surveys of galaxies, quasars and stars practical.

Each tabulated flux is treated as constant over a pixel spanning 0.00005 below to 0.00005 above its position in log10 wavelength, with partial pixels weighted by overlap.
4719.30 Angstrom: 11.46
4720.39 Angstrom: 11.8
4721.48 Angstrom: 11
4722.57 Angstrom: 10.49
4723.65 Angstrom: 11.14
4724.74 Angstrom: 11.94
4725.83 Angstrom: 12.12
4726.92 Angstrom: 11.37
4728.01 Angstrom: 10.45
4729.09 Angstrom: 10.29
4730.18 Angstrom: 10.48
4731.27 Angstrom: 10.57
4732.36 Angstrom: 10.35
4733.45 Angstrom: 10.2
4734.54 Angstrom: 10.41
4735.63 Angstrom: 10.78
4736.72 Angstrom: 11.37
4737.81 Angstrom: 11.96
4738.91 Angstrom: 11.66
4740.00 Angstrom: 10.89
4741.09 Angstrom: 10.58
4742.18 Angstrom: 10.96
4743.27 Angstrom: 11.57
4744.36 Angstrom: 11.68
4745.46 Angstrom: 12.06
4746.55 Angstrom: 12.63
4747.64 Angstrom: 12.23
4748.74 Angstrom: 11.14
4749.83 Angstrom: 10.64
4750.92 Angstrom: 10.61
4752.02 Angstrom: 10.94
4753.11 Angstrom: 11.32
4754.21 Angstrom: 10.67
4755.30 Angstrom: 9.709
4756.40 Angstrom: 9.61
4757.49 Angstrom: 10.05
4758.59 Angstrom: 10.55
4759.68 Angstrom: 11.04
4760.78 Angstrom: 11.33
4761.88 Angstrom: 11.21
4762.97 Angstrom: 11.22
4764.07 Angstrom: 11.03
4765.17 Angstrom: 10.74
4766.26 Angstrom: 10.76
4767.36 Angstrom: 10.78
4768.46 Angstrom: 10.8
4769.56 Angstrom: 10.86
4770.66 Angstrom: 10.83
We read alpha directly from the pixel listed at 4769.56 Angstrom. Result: 10.86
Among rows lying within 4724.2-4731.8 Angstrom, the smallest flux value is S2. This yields 10.29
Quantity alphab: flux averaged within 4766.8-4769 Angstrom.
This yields 10.8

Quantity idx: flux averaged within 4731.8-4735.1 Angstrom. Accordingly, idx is 10.3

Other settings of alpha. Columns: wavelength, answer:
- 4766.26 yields 10.76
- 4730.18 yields 10.48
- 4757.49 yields 10.05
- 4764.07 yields 11.03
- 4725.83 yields 12.12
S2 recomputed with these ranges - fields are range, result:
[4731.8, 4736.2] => 10.2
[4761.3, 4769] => 10.74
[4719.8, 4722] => 11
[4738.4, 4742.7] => 10.58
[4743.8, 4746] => 11.68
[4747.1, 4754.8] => 10.61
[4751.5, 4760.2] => 9.61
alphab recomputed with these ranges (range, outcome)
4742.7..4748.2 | 12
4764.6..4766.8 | 10.8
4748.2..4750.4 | 10.9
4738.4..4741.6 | 11.1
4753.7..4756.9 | 9.99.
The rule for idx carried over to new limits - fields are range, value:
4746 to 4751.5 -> 11.4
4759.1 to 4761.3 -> 11.2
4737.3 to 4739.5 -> 11.7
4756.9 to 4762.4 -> 10.8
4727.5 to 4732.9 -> 10.4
